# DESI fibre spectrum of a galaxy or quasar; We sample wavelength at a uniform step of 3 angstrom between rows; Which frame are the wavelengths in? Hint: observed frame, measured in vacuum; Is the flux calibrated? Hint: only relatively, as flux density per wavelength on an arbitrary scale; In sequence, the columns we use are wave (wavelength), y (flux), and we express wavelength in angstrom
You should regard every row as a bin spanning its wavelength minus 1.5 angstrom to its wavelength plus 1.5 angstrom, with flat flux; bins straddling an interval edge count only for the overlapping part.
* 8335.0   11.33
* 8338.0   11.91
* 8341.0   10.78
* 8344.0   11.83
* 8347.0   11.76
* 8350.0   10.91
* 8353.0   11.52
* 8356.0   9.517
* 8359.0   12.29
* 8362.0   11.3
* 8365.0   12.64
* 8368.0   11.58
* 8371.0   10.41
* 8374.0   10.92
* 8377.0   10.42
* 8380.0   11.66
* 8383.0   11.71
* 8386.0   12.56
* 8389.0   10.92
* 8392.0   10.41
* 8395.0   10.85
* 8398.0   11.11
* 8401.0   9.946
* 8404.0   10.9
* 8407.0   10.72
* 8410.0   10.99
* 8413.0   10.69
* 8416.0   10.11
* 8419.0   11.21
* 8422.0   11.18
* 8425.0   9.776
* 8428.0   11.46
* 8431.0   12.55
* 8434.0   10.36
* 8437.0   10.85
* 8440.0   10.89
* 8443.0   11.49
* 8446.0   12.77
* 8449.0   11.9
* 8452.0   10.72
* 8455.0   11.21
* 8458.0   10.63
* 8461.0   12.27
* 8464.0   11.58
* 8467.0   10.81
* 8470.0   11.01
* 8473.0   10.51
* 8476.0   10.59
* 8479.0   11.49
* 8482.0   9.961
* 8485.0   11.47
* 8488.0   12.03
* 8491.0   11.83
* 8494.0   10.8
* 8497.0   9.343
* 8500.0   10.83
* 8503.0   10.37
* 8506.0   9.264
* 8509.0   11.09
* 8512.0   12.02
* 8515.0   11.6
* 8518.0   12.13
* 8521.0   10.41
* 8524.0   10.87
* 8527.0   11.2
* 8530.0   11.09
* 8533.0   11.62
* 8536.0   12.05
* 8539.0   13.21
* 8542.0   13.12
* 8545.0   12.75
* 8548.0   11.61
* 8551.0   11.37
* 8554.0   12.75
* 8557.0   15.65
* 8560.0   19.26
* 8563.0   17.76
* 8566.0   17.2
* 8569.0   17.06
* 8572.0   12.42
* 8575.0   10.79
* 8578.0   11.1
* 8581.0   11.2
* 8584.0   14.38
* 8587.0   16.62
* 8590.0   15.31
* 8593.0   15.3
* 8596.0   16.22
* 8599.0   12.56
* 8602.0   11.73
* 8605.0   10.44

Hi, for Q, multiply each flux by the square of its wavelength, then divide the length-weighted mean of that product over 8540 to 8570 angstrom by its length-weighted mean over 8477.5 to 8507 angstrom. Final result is 1.39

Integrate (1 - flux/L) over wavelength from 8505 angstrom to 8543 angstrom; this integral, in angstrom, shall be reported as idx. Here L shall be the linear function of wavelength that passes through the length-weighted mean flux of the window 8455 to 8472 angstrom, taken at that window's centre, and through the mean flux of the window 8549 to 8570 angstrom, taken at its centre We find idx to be 6.9 angstrom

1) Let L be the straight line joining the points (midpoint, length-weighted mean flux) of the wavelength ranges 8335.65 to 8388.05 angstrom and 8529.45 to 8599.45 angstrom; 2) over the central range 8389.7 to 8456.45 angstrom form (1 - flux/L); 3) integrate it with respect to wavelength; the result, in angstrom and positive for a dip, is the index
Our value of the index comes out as 6.3 angstrom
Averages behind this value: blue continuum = 11.4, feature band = 11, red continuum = 13.9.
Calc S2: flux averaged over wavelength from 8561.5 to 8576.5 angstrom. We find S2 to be 15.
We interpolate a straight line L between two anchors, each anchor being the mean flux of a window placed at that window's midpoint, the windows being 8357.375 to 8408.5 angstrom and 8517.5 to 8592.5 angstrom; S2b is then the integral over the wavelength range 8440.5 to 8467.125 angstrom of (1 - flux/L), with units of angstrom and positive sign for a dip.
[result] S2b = 1.29 angstrom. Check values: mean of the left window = 11.2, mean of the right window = 13.4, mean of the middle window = 11.5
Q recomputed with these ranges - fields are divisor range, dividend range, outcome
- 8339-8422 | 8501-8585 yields 1.19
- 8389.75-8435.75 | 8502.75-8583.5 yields 1.21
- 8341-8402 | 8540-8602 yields 1.32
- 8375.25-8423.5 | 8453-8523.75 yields 1.03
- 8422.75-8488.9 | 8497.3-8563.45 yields 1.11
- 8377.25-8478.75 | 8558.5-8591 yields 1.38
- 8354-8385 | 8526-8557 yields 1.13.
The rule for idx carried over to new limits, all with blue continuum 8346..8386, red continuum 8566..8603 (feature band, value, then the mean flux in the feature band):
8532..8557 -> 1.67 angstrom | 12.5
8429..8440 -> 0.83 angstrom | 11.2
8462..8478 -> 2.02 angstrom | 11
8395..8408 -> 1.16 angstrom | 10.7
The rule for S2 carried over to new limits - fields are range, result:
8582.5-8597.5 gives 15.6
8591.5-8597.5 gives 15.8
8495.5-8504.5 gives 10.2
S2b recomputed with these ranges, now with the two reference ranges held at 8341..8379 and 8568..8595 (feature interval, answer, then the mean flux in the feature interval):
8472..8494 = 2.7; 11.1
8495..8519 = 4.0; 10.8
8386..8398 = 0.6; 11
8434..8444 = 1.0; 10.9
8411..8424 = 1.2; 10.8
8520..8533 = 2.1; 11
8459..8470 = 0.9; 11.4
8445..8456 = 0.6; 11.6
